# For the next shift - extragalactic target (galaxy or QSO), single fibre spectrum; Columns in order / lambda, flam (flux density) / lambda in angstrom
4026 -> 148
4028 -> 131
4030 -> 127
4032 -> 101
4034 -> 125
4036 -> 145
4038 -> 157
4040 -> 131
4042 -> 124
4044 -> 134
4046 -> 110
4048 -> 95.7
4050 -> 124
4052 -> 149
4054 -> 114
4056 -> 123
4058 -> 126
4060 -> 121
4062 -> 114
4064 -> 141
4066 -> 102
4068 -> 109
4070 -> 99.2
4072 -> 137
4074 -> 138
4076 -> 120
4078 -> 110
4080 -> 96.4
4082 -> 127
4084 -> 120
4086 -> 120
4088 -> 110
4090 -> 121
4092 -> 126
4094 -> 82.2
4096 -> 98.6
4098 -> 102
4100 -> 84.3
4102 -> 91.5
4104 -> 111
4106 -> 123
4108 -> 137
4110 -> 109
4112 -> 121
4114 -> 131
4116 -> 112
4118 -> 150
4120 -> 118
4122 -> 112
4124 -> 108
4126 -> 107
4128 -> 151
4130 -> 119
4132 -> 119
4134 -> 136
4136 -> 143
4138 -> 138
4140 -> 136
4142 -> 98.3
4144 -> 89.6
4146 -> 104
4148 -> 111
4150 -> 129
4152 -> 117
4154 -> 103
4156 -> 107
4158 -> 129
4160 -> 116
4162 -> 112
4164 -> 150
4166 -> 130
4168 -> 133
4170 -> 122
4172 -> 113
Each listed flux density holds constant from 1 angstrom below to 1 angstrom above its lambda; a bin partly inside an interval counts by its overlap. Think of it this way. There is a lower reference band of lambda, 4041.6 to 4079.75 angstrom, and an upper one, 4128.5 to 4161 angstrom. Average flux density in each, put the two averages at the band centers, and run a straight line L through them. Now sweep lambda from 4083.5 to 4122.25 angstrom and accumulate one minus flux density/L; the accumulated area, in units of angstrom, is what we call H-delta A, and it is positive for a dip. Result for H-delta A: 1.8 angstrom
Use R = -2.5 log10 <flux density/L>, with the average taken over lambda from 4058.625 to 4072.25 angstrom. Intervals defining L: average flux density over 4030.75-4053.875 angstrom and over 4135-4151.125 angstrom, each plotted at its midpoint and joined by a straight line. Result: 0.07 mag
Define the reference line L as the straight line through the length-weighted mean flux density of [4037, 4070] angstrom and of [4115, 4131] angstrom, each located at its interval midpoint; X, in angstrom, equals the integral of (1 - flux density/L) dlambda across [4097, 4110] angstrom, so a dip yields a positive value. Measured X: 1.5 angstrom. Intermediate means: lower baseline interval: 123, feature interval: 108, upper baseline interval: 122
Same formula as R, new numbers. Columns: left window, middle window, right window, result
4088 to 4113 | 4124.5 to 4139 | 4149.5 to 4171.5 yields -0.122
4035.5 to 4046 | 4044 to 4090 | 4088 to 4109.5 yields 0.033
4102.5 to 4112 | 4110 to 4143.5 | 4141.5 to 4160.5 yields -0.082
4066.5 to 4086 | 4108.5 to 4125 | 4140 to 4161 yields -0.060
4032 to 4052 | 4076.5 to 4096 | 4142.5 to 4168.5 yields 0.103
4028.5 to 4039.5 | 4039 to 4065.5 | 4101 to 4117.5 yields 0.040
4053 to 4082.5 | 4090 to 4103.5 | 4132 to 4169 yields 0.195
